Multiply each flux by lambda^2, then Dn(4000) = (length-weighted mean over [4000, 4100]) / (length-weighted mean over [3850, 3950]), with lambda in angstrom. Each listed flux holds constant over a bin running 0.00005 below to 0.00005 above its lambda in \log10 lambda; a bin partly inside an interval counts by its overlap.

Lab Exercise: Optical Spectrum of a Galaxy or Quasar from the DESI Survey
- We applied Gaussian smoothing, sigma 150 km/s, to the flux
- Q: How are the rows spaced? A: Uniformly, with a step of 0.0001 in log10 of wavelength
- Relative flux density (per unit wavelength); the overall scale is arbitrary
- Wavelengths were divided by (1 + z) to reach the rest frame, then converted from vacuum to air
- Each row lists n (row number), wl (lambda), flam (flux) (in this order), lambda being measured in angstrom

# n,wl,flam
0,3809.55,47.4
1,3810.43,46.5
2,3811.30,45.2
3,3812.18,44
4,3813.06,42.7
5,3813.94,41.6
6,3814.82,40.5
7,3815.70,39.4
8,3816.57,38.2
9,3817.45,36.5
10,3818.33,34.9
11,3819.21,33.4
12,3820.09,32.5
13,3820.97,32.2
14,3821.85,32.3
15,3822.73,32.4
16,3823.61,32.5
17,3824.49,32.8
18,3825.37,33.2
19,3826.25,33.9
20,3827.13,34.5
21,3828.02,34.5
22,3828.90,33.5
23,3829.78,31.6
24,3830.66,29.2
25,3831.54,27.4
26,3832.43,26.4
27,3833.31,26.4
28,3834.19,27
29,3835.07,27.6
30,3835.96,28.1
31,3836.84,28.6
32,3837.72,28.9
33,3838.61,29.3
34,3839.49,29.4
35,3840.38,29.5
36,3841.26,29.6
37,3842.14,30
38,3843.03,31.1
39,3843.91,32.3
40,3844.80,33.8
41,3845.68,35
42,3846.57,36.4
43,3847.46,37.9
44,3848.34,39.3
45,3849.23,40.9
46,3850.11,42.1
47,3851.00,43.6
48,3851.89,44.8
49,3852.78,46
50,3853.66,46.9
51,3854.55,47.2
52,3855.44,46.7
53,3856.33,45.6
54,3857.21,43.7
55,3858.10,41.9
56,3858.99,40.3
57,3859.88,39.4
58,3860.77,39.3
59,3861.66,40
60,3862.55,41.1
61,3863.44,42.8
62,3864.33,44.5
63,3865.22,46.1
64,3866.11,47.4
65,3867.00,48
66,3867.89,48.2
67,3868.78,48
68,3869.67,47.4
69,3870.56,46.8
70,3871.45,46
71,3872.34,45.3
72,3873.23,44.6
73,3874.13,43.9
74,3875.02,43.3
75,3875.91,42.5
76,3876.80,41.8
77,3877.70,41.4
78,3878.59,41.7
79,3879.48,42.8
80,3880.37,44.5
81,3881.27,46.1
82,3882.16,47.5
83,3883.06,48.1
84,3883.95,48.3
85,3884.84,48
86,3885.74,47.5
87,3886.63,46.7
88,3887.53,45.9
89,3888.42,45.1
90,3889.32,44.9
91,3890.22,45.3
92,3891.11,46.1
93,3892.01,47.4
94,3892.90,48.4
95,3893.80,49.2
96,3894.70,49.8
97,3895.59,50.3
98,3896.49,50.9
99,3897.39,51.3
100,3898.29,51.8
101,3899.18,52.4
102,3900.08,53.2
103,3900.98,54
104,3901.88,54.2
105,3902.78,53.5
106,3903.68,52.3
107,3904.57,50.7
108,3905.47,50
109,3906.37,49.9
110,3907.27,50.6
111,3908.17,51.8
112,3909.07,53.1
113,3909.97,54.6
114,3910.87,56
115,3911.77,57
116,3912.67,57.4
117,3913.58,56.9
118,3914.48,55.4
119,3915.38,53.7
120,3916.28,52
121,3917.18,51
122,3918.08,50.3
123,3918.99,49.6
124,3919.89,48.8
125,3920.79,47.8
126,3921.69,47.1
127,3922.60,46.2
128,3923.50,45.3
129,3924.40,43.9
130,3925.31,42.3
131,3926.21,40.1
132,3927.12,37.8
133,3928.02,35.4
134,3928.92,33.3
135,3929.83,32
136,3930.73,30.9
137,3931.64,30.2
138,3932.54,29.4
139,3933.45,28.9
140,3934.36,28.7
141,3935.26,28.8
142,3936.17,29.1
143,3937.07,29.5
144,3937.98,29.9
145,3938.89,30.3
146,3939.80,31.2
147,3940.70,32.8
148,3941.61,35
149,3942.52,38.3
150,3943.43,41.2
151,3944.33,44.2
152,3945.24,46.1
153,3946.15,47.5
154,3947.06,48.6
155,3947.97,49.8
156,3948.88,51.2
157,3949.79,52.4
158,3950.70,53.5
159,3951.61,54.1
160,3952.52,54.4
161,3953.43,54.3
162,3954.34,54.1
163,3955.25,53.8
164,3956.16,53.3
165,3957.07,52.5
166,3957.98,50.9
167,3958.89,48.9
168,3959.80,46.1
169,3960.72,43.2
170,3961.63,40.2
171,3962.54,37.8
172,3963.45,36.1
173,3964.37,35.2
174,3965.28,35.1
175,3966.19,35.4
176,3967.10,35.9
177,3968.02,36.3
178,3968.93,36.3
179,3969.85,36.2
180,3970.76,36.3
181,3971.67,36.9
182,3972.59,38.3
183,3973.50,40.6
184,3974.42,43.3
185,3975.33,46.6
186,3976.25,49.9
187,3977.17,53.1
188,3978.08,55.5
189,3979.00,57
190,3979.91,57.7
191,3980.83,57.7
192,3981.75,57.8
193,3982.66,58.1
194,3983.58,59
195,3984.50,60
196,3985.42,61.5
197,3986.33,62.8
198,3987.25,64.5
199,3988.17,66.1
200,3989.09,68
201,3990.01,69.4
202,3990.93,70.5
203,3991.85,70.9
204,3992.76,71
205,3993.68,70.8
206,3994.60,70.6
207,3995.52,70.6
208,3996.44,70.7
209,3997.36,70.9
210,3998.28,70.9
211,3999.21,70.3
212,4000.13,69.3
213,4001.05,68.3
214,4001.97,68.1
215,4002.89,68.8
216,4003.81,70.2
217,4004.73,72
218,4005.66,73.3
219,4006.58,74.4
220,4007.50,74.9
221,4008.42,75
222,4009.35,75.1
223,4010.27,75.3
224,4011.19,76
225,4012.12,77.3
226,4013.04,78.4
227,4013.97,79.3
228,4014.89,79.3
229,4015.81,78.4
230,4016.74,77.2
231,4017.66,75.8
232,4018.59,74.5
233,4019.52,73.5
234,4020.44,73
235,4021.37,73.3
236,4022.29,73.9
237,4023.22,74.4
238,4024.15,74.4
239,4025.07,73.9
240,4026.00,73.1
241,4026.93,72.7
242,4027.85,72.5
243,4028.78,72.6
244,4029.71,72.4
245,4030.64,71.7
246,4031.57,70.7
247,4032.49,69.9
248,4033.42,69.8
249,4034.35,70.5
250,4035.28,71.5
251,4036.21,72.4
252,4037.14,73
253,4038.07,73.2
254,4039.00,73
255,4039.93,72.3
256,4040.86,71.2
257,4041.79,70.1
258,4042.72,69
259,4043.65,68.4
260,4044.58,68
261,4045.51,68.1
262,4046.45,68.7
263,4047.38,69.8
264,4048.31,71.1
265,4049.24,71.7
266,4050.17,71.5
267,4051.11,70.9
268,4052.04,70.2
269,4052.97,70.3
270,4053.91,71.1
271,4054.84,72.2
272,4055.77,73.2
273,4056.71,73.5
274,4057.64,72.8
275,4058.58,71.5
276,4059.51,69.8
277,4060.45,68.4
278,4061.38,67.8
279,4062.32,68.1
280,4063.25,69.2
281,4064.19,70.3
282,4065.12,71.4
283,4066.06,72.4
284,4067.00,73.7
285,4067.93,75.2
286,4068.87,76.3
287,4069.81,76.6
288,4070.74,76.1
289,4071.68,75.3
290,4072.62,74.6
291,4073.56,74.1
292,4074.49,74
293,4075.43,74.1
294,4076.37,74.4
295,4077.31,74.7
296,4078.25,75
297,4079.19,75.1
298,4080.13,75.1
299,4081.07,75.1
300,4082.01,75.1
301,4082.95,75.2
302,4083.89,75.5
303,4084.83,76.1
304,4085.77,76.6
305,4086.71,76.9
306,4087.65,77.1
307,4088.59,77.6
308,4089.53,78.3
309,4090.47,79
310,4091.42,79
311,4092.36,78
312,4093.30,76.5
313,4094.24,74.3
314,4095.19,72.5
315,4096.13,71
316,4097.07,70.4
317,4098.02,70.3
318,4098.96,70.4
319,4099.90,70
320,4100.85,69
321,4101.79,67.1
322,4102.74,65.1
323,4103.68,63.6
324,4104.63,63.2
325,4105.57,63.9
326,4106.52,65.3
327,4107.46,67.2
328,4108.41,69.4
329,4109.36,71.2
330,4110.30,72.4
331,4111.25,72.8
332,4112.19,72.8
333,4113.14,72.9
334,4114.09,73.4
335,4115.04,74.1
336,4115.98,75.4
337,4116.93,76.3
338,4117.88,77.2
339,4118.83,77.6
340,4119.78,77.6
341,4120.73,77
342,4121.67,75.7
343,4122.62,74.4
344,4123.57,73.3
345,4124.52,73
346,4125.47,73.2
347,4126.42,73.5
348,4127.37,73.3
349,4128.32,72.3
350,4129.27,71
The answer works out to 1.76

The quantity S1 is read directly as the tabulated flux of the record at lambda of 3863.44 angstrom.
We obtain 42.8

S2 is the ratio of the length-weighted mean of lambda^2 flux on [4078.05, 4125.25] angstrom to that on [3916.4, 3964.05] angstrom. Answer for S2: 1.87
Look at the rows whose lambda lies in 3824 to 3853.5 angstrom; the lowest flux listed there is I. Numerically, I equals 26.4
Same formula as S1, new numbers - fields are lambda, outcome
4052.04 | 70.2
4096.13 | 71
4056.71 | 73.5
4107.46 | 67.2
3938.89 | 30.3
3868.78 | 48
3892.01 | 47.4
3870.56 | 46.8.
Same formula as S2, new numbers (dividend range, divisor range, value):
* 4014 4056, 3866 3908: 1.63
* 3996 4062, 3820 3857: 2.31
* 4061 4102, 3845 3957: 1.79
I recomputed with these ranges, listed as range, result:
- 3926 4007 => 28.7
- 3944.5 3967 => 35.1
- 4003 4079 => 67.8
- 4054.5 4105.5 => 63.2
